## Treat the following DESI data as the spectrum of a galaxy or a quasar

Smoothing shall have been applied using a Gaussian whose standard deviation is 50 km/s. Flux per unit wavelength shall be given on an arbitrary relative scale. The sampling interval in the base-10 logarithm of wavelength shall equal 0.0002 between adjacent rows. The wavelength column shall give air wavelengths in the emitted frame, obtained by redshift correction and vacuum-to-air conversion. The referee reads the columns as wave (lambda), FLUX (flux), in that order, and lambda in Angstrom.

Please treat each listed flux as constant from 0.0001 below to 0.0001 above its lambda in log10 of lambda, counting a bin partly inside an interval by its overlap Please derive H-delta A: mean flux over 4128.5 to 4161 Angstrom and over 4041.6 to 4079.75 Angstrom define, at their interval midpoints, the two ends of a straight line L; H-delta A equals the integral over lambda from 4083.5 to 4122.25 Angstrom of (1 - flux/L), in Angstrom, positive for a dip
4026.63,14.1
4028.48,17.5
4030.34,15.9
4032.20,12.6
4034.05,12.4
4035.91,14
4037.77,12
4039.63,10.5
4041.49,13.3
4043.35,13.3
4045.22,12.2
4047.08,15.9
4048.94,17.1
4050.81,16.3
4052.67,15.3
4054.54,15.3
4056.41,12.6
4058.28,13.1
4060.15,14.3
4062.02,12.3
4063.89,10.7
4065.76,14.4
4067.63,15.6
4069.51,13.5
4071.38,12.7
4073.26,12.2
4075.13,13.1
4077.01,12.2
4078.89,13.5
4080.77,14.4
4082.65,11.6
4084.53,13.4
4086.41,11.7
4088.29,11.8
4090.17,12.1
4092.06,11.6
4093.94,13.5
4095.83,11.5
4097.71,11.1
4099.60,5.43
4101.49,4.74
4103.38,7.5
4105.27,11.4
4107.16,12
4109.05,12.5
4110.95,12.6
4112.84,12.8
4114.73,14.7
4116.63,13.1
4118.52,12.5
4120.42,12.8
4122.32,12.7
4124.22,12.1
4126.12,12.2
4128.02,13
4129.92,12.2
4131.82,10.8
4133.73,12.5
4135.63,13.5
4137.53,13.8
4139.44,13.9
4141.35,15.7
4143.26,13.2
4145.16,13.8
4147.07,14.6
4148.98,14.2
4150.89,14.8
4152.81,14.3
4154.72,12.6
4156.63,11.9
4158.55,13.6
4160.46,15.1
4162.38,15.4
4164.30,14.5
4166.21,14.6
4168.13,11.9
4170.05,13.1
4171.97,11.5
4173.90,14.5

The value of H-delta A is 6.19 Angstrom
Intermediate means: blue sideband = 13.8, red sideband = 13.5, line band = 11.5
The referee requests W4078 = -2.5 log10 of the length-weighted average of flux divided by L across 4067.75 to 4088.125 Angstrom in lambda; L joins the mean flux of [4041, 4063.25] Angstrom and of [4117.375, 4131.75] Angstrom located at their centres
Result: 0.06 mag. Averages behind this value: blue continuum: 14.2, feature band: 12.9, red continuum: 12.4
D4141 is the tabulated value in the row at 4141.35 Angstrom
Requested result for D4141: 15.7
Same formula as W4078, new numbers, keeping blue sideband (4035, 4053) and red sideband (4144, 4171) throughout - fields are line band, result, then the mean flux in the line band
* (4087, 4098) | 0.16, 12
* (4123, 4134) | 0.15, 12.1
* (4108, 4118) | 0.06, 13.1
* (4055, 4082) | 0.06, 13.2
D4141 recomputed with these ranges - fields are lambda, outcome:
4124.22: 12.1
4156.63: 11.9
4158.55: 13.6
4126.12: 12.2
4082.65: 11.6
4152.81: 14.3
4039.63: 10.5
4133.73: 12.5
